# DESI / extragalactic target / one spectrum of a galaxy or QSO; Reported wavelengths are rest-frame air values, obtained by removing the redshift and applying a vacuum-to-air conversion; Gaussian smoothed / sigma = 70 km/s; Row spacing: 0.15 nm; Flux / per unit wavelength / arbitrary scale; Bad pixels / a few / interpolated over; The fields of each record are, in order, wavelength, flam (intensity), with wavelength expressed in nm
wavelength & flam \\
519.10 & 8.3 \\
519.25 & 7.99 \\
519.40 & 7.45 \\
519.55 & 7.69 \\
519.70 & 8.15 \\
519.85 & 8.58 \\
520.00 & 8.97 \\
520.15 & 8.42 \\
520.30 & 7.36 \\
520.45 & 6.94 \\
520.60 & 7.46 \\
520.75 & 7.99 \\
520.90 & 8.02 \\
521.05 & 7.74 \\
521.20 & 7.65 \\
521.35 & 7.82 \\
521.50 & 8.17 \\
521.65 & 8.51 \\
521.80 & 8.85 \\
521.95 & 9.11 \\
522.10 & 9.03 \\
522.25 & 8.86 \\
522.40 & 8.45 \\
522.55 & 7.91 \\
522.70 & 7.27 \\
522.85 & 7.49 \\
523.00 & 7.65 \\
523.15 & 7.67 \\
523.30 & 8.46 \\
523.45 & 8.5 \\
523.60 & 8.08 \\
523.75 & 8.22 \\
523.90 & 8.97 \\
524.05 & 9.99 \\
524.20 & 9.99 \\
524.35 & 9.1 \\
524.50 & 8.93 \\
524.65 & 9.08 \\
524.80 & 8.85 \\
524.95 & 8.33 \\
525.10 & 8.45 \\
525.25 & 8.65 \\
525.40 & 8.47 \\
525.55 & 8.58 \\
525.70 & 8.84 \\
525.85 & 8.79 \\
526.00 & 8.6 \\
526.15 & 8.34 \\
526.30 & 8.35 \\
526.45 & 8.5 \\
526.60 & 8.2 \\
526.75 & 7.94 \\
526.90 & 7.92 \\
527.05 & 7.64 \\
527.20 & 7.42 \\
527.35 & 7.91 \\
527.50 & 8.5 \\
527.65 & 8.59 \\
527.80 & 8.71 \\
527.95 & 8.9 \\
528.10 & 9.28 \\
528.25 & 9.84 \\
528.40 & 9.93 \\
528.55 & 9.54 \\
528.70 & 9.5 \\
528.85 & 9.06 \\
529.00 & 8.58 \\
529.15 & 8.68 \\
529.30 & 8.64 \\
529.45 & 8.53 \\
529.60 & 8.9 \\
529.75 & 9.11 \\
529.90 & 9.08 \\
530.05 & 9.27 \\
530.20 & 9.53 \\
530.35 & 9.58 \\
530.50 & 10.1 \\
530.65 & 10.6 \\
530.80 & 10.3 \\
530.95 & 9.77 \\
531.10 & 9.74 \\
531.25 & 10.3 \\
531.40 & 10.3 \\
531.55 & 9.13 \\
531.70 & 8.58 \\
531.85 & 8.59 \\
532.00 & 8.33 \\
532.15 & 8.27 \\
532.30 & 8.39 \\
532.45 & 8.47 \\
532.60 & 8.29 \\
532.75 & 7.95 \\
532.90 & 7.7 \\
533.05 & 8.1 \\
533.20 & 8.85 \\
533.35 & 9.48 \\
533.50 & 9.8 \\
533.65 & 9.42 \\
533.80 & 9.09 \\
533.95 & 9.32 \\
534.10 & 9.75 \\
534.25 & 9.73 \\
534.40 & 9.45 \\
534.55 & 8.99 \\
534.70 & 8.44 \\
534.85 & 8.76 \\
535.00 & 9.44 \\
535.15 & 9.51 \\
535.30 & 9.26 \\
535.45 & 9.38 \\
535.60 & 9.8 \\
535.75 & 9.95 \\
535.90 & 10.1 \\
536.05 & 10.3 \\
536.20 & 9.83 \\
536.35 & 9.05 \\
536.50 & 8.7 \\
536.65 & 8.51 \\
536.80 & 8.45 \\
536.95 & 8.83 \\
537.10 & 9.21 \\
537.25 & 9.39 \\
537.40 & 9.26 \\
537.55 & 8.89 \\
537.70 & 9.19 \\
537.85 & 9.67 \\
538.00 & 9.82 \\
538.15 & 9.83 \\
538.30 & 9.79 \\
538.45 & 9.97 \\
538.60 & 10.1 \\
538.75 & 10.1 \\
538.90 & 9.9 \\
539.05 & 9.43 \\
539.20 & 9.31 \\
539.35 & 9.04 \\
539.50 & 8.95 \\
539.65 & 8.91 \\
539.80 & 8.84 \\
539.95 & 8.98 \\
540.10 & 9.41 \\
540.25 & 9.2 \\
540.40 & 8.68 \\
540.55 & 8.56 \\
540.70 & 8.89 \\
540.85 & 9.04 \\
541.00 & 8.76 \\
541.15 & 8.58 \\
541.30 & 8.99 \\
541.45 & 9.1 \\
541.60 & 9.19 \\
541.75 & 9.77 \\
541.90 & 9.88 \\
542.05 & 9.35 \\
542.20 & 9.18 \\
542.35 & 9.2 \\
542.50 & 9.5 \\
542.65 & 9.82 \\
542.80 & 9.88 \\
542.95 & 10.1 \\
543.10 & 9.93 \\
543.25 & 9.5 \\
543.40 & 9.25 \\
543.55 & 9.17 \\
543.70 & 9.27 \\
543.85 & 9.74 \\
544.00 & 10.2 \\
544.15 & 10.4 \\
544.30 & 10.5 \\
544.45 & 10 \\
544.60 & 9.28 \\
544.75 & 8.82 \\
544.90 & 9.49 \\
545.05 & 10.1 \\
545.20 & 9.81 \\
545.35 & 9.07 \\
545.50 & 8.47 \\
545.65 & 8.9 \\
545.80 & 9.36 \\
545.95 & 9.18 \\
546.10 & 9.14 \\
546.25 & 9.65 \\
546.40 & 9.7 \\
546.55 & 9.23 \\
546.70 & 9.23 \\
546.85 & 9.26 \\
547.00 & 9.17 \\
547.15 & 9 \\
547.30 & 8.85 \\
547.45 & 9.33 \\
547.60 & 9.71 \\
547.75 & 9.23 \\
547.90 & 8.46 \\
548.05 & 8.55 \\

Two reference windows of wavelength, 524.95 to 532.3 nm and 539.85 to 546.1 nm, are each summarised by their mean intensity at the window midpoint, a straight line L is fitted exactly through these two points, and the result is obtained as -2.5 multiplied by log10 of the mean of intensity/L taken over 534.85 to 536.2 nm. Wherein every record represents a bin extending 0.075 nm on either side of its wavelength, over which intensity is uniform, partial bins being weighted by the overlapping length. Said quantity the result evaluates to -0.06 mag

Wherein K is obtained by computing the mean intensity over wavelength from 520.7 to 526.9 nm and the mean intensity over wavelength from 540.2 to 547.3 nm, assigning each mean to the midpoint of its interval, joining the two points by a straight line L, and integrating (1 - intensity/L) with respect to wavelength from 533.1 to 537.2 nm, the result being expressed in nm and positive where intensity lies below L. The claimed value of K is -0.15 nm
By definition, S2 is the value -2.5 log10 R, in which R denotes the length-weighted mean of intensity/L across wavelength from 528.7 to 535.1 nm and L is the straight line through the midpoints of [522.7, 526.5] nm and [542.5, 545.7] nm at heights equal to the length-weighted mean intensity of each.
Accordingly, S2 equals -0.02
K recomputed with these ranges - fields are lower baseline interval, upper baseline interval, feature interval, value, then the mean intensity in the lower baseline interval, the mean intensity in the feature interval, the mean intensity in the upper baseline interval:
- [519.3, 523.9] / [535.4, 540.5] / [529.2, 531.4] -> -0.19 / 8.1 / 9.55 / 9.37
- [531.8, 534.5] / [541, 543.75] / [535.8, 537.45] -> -0.04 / 8.84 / 9.25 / 9.41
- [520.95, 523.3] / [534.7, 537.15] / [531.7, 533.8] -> 0.10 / 8.15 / 8.61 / 9.29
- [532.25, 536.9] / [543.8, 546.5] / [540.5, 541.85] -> 0.05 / 9.11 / 9.01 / 9.54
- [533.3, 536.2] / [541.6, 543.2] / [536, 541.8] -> 0.20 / 9.48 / 9.23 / 9.64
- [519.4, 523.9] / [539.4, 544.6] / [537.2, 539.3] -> -0.11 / 8.11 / 9.61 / 9.37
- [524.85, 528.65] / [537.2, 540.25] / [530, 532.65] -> -0.12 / 8.58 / 9.32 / 9.43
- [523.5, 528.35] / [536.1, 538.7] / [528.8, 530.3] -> -0.02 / 8.63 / 8.95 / 9.34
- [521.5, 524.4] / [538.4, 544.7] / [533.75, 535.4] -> -0.03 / 8.52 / 9.25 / 9.42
